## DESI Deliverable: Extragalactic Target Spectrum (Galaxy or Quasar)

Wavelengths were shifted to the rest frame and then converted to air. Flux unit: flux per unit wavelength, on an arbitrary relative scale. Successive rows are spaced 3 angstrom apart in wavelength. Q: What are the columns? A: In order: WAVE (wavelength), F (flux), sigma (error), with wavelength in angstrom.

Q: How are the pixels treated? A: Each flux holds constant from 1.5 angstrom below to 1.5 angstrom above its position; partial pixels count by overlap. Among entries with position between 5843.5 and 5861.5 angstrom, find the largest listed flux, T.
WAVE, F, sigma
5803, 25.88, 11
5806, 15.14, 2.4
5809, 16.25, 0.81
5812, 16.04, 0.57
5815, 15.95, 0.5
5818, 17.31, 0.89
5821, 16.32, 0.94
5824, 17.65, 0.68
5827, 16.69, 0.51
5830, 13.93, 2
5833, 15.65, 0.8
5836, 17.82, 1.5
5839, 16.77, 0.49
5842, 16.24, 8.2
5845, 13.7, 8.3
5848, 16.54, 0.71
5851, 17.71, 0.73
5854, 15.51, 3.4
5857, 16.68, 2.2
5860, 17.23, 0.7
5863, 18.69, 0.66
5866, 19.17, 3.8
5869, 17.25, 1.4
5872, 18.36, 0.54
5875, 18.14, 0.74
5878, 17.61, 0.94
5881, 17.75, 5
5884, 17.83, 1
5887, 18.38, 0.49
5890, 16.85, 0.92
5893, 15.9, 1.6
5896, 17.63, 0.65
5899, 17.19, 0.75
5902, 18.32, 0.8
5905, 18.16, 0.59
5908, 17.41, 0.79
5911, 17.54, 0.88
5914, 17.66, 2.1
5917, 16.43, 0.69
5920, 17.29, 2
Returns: 17.71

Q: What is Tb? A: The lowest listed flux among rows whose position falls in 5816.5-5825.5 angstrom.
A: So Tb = 16.32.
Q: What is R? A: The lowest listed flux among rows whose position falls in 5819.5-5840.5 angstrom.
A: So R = 13.93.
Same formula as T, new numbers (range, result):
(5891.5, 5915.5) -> 18.32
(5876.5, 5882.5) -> 17.75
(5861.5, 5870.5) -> 19.17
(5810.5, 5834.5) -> 17.65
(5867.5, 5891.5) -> 18.38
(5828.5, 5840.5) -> 17.82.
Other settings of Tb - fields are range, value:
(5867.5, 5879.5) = 17.25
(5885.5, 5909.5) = 15.9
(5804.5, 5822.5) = 15.14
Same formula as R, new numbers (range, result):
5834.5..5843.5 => 16.24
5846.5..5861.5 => 15.51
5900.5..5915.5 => 17.41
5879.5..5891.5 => 16.85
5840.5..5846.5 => 13.7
